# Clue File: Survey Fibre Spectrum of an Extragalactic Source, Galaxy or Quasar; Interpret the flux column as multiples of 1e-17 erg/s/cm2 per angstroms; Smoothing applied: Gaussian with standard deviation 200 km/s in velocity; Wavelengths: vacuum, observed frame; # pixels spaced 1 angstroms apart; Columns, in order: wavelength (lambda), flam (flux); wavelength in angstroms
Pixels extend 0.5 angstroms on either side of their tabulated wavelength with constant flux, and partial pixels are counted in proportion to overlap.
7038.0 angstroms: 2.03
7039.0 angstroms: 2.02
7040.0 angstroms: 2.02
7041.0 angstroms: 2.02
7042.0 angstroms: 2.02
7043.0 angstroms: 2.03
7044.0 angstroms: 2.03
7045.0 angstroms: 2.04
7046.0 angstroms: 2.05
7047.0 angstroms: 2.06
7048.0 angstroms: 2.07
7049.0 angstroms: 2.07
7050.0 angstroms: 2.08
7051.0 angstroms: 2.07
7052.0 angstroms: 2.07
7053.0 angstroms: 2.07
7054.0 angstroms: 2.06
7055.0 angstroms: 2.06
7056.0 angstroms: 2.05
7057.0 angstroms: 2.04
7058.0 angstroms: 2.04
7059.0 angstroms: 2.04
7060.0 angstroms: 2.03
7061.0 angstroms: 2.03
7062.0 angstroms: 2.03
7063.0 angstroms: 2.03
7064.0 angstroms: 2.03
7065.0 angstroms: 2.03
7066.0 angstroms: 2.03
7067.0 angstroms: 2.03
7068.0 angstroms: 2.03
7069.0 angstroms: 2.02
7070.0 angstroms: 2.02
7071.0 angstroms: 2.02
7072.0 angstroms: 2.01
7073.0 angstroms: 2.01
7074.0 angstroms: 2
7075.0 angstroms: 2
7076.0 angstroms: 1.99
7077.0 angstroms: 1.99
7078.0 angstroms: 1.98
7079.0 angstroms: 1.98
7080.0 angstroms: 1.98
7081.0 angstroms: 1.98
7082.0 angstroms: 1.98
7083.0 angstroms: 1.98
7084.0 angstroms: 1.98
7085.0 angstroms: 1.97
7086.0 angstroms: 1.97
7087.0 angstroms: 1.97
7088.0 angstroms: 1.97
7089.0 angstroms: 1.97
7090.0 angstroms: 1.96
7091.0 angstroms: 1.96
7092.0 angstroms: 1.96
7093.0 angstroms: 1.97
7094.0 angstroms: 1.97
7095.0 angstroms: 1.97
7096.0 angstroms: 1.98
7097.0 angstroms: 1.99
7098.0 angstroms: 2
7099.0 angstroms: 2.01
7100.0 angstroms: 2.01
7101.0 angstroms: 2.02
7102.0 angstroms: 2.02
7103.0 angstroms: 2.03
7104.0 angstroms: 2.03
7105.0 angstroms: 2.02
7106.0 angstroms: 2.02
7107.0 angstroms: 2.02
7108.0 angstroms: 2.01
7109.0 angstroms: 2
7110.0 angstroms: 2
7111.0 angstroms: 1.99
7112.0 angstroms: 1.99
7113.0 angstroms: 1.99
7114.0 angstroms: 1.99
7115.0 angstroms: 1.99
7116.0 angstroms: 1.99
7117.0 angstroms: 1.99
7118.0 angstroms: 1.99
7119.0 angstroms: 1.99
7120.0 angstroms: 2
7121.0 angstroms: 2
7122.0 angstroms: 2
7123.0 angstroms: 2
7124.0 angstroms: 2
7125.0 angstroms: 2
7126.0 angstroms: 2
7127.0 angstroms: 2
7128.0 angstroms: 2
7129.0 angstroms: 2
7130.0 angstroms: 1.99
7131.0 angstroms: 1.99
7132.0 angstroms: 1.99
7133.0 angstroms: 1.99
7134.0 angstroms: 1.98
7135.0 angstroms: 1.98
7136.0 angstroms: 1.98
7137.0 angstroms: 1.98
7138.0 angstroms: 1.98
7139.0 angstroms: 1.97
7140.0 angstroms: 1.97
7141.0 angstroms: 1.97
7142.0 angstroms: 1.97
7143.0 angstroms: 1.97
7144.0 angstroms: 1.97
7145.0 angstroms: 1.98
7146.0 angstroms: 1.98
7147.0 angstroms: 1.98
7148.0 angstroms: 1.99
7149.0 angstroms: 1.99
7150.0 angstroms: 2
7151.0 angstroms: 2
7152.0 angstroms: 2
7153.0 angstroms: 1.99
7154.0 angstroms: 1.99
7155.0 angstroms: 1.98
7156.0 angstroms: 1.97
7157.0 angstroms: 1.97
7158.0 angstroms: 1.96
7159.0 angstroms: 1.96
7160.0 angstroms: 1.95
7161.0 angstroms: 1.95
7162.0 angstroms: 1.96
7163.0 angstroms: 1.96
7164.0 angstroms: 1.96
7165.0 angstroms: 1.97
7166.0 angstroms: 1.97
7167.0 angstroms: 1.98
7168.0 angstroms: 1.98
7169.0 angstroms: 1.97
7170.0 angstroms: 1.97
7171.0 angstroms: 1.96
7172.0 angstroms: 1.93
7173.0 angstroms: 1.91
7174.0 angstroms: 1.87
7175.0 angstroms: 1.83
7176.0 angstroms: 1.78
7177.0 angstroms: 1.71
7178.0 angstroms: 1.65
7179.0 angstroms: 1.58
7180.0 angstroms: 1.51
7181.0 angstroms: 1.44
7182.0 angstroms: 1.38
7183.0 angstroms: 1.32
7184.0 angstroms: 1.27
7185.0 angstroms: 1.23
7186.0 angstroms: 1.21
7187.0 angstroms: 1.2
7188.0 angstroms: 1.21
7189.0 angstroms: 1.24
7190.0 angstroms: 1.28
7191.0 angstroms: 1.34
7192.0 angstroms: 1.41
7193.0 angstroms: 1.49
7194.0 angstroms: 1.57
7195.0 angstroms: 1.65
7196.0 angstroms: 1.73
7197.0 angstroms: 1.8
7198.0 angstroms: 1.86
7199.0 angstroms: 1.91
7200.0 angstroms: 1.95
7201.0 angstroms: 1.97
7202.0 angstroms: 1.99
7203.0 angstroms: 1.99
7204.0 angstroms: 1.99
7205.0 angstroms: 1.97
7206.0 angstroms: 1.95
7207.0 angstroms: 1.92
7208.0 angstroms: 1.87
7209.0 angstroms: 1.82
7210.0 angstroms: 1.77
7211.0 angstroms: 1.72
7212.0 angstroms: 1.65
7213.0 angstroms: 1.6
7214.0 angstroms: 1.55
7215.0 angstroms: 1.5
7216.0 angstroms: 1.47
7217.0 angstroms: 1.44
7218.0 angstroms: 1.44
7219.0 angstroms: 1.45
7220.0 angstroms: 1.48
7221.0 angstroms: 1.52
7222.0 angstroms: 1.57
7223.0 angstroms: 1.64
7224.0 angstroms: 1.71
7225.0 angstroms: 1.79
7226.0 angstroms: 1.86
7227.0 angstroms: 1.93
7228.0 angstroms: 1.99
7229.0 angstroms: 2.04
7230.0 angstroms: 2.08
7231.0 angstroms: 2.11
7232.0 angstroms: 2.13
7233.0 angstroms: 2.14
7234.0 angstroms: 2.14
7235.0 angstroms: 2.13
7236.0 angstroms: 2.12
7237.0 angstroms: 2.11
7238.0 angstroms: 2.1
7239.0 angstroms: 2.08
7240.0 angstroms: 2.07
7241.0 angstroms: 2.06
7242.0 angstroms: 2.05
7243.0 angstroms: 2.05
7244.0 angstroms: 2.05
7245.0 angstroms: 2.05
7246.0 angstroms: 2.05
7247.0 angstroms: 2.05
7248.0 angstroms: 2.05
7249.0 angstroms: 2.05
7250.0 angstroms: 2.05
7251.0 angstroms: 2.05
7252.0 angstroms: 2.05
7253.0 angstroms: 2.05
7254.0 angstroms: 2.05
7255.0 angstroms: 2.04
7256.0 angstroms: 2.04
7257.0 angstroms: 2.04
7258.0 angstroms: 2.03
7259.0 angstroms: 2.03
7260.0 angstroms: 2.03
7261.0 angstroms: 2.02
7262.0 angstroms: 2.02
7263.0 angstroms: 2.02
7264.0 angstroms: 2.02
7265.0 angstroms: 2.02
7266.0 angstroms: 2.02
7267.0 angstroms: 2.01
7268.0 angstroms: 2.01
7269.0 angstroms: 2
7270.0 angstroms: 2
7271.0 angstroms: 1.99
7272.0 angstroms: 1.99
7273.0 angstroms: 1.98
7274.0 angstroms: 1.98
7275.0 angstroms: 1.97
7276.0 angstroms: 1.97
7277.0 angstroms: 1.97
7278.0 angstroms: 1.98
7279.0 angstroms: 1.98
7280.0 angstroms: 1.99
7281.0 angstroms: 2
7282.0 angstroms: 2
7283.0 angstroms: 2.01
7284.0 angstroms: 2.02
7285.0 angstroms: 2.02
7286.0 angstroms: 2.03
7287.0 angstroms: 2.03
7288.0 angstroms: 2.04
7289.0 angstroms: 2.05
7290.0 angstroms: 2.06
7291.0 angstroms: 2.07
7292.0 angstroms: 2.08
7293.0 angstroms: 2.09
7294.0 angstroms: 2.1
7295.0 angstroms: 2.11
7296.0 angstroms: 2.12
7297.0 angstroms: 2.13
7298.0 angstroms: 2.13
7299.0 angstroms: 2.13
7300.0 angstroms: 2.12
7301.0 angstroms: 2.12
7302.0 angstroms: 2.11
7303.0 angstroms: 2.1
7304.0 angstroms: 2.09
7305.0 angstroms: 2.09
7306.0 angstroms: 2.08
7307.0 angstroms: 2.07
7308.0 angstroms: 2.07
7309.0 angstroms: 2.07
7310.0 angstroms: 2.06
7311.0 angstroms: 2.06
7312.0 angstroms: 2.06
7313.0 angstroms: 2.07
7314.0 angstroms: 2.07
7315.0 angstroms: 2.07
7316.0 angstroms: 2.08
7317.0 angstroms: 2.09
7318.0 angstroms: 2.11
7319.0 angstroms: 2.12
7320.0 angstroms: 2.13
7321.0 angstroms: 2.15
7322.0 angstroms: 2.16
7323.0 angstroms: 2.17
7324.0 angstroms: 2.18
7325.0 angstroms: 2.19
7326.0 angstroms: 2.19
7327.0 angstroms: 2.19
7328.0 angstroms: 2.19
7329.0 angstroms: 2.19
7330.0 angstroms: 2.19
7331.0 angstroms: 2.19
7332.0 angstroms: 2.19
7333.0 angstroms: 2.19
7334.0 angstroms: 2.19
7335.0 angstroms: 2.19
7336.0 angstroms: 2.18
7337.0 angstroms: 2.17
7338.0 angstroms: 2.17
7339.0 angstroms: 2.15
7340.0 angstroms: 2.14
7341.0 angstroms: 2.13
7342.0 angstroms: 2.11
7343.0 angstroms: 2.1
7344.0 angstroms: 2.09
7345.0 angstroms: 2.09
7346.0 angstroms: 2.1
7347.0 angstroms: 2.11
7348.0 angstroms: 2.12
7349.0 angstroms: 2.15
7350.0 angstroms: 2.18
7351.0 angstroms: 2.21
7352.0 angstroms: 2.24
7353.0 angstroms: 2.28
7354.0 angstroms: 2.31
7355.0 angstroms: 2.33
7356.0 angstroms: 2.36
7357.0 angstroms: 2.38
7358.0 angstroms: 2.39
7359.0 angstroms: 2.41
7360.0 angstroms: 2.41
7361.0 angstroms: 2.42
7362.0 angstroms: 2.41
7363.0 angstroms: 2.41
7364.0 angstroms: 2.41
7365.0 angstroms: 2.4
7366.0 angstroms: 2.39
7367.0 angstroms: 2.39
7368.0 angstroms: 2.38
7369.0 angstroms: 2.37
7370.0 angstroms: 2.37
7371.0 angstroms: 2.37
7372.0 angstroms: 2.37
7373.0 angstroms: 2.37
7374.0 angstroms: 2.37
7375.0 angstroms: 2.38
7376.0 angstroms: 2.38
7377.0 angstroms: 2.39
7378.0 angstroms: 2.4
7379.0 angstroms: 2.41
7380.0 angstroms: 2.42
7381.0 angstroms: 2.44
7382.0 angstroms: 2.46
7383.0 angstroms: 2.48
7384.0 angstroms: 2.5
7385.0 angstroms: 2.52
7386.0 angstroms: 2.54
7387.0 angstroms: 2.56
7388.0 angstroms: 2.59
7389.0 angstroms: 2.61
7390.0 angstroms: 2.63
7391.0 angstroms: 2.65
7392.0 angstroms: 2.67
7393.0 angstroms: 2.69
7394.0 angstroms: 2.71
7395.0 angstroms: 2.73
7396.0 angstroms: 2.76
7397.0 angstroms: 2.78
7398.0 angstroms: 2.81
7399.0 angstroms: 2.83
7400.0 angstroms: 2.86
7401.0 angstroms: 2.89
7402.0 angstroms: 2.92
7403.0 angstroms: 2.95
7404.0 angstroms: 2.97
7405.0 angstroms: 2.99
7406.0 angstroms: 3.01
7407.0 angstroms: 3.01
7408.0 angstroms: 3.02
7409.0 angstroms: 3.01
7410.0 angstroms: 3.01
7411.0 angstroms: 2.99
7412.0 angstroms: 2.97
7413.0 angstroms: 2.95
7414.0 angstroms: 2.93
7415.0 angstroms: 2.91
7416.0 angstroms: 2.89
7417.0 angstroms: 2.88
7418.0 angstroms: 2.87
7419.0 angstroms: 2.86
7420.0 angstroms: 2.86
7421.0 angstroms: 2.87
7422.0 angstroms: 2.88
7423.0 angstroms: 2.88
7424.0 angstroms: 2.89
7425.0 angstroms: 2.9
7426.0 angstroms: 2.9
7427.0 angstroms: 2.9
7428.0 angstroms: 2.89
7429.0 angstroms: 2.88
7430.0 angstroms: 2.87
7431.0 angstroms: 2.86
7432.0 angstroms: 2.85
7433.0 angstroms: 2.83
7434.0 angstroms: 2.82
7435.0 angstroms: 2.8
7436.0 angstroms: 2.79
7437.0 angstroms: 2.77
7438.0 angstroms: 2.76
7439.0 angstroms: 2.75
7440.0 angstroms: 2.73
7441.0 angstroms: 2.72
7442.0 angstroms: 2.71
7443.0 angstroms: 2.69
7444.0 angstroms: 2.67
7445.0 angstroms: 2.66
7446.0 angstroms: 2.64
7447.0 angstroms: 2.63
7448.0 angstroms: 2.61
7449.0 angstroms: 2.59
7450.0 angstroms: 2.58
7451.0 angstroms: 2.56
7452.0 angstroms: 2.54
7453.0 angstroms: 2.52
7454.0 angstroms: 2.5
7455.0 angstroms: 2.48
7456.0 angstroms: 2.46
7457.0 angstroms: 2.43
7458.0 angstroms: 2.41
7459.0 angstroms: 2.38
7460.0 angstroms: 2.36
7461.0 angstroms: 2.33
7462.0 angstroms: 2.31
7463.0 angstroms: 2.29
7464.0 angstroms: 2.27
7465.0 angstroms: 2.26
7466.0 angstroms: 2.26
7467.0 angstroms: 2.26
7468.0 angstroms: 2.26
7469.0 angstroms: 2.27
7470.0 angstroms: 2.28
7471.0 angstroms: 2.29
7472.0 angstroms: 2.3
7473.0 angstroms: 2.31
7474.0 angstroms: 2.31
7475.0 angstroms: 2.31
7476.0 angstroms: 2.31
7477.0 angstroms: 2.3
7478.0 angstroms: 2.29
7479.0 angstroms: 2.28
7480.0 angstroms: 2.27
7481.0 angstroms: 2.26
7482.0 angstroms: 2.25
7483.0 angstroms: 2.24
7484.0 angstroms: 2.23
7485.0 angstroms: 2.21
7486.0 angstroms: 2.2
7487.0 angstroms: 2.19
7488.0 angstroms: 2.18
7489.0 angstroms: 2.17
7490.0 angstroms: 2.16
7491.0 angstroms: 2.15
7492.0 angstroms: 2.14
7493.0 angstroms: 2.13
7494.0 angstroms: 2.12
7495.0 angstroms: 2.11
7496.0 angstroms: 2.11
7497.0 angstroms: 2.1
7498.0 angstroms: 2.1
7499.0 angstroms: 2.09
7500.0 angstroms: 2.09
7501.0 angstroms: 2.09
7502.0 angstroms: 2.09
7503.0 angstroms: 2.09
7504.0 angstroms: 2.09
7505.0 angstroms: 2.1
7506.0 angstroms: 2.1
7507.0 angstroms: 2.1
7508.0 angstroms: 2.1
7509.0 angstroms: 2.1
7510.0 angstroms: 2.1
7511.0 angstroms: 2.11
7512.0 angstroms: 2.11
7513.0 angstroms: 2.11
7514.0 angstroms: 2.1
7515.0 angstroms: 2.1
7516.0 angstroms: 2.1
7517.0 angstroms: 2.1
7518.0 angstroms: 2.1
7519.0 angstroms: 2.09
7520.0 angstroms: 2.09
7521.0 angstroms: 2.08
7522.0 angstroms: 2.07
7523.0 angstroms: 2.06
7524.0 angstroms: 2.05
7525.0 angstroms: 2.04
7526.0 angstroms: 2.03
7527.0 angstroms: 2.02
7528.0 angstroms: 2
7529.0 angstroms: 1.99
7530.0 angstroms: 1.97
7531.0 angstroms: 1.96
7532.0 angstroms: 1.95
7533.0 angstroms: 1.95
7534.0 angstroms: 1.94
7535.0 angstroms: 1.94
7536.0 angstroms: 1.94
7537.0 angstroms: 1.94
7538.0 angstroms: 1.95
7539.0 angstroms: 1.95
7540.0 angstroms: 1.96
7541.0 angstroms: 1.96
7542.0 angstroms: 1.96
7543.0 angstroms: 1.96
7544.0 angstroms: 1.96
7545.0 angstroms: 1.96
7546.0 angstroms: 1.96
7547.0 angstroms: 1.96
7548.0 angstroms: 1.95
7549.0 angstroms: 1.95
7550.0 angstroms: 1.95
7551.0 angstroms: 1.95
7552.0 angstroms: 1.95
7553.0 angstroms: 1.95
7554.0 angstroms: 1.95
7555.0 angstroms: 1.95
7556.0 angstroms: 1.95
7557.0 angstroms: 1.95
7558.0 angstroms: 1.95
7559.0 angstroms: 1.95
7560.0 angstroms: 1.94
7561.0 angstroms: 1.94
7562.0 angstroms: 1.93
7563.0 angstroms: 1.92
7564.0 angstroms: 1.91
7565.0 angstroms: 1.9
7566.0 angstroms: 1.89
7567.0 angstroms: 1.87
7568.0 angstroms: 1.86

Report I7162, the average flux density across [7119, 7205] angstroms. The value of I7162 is 1.84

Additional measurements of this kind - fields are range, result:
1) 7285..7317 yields 2.08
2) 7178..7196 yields 1.39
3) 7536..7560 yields 1.95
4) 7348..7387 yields 2.38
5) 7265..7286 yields 2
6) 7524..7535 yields 1.99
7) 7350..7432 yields 2.65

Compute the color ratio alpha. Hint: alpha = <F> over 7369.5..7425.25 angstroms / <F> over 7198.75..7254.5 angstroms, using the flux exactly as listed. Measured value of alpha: 1.4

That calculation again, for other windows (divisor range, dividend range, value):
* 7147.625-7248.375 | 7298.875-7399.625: 1.27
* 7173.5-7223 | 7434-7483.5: 1.52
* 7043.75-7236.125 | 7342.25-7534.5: 1.28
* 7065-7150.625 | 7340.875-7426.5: 1.29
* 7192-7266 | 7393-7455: 1.48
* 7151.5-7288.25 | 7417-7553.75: 1.23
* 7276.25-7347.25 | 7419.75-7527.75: 1.13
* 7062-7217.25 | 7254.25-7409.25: 1.20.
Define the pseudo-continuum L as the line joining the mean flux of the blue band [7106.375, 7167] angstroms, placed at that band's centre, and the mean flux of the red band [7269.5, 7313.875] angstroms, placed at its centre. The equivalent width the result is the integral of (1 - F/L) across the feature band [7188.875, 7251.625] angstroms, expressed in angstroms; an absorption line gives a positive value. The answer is 5.6 angstroms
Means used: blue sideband 1.98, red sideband 2.05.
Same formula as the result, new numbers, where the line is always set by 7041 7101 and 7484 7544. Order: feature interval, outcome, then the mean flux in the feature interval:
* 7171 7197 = 6.45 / 1.52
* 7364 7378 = -2.27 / 2.38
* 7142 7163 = 0.48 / 1.98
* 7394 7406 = -4.73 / 2.86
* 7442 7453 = -2.98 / 2.62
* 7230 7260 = -0.52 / 2.07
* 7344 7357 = -1.03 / 2.21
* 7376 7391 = -3.27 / 2.5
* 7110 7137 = 0.36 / 1.99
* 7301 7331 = -1.11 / 2.12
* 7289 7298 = -0.24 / 2.09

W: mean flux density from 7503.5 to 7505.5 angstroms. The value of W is 2.09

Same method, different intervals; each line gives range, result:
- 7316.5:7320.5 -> 2.11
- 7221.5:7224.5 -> 1.64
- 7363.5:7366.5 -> 2.4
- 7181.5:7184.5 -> 1.32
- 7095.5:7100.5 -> 2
